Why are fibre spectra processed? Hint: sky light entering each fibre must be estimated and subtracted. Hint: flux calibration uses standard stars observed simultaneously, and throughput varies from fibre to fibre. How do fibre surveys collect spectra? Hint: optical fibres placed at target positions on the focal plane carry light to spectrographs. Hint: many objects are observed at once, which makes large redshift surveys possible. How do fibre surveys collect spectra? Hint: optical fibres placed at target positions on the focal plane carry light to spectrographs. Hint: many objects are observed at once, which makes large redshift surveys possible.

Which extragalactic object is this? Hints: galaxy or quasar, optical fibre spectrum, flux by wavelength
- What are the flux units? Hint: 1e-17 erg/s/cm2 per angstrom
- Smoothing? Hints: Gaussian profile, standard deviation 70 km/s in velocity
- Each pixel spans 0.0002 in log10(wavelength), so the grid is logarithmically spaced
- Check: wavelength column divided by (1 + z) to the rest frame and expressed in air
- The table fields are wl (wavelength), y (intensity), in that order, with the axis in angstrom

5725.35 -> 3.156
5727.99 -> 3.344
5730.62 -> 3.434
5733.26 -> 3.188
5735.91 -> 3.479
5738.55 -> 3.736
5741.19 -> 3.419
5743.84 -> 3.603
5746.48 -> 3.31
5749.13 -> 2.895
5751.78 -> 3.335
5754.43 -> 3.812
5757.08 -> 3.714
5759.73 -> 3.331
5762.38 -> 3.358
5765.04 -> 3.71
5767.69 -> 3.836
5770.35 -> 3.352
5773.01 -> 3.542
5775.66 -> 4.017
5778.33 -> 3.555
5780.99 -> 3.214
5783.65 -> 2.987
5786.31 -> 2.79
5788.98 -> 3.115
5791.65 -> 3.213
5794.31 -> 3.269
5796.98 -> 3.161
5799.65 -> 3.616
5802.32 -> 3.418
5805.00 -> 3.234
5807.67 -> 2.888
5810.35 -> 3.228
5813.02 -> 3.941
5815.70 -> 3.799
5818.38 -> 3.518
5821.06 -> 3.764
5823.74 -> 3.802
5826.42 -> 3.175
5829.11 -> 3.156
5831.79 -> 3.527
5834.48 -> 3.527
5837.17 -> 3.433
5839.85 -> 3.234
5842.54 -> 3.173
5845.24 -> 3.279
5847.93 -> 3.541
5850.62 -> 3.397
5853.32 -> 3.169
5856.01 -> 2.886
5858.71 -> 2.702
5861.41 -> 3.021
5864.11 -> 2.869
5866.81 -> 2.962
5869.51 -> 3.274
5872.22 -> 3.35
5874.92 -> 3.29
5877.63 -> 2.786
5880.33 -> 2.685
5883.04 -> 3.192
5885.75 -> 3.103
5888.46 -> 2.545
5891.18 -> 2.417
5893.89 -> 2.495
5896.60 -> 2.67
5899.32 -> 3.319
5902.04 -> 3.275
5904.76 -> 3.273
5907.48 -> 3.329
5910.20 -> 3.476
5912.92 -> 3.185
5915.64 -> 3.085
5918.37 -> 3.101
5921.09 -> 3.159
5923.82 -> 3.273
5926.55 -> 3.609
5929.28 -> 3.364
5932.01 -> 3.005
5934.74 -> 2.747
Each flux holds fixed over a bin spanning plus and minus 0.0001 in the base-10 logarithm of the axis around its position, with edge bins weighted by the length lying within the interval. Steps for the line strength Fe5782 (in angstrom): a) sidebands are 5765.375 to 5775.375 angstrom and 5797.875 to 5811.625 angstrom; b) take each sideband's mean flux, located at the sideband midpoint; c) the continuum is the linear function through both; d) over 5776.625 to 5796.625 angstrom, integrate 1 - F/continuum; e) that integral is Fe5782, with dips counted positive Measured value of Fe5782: 1.7 angstrom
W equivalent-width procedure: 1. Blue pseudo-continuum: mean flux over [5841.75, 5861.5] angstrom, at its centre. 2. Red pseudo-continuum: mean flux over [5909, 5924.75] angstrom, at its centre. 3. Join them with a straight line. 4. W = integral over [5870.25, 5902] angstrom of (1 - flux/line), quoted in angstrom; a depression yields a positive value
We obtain 2.6 angstrom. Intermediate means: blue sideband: 3.15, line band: 2.92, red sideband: 3.21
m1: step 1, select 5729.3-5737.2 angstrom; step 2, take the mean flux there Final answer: 3.37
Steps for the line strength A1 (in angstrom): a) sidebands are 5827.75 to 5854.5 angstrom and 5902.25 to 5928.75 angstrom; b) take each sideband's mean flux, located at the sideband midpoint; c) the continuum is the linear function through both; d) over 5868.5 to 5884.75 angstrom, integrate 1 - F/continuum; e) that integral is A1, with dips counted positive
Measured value 1.1 angstrom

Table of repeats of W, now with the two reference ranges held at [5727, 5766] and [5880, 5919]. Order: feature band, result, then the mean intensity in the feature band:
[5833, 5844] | -0.54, 3.34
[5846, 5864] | 0.20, 3.11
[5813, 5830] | -1.80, 3.58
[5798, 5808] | -0.12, 3.32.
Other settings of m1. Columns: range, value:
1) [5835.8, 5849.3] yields 3.33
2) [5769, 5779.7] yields 3.61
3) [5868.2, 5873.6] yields 3.31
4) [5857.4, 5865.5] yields 2.87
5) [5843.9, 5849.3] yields 3.41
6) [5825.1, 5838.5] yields 3.36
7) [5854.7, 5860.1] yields 2.79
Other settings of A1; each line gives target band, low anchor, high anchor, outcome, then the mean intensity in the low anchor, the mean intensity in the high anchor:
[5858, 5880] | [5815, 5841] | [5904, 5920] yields 2.2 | 3.49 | 3.24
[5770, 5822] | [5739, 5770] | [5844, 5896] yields -1.1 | 3.49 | 2.99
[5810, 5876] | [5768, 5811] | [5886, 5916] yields -3.3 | 3.3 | 3.01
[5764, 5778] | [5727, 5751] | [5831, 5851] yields -1.2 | 3.38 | 3.38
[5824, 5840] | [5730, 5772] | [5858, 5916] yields -0.9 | 3.47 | 3.02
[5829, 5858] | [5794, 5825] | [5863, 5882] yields -0.5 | 3.48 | 3.04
